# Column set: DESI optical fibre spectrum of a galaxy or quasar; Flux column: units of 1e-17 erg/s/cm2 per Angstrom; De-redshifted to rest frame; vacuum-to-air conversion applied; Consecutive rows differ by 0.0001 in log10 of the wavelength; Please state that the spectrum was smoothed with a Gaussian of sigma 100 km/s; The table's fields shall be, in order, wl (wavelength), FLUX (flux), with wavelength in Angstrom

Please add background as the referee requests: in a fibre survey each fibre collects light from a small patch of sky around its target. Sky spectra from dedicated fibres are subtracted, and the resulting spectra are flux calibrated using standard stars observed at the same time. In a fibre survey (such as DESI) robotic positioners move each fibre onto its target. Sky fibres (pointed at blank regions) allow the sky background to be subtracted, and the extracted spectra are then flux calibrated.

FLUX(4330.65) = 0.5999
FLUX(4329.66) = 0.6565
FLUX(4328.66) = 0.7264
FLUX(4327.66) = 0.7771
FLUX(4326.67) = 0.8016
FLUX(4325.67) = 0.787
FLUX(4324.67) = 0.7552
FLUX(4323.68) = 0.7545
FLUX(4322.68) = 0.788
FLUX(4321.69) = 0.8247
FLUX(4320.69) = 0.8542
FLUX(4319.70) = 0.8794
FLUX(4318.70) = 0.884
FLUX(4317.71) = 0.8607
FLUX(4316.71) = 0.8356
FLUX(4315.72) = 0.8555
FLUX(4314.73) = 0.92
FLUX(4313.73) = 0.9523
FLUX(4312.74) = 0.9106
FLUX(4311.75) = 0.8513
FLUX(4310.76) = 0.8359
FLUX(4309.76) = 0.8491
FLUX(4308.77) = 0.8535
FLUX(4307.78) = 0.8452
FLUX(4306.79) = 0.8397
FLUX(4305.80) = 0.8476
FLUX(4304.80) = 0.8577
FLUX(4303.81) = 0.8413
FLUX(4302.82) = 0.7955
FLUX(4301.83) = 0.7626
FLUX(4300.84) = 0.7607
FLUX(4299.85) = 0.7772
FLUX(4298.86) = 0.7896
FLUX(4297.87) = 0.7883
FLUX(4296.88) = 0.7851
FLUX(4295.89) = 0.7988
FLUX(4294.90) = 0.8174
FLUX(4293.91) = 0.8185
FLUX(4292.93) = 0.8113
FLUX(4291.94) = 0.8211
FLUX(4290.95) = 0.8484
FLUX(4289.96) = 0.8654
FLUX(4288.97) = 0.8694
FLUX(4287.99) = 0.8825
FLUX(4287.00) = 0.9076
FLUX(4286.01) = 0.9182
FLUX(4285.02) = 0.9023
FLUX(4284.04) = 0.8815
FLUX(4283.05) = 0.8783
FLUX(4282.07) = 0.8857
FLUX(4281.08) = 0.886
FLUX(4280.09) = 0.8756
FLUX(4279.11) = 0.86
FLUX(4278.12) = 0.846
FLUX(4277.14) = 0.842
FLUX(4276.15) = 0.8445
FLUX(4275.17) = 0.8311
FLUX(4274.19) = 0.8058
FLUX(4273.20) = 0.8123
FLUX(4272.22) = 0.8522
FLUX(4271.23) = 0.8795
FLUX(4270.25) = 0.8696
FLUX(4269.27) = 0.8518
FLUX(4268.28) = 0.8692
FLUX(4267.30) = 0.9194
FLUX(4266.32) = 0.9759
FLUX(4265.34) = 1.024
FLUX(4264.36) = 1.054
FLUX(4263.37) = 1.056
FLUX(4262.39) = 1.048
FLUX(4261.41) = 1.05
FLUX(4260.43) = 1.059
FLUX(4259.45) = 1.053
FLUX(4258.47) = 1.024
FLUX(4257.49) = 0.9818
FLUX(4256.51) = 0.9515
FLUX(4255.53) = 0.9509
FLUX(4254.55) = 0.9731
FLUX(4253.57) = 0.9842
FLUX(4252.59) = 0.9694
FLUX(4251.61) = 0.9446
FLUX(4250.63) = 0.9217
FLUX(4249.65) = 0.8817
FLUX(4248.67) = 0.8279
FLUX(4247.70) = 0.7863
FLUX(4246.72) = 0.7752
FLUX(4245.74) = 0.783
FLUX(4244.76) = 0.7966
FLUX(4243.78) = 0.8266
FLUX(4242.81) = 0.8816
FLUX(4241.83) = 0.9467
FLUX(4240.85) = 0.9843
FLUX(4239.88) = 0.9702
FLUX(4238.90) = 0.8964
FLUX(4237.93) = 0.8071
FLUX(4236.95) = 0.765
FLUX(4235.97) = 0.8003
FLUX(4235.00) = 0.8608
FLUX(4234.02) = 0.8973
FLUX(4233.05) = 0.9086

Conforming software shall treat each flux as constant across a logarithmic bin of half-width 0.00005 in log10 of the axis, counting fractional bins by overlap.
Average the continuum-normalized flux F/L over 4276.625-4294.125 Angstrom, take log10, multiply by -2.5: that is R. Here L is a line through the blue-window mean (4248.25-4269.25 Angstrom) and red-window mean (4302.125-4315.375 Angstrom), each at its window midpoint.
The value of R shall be 0.06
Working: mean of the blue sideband 0.975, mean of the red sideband 0.86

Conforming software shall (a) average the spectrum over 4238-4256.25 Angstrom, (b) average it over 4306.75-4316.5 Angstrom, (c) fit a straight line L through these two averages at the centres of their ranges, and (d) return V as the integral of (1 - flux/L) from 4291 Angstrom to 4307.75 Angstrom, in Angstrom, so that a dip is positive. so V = 1.3 Angstrom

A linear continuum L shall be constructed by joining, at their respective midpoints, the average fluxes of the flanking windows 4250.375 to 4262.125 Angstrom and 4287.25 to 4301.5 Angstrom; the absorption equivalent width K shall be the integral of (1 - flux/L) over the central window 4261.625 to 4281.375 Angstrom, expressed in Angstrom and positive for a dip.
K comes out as 0.44 Angstrom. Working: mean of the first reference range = 0.991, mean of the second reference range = 0.818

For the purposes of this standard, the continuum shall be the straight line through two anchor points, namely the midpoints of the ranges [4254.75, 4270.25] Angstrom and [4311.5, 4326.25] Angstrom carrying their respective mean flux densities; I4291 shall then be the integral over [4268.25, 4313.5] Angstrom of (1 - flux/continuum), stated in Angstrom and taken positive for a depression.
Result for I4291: 3.5 Angstrom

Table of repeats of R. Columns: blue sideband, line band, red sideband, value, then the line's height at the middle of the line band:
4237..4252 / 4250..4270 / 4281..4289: -0.12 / 0.875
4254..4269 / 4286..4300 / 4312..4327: 0.10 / 0.914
